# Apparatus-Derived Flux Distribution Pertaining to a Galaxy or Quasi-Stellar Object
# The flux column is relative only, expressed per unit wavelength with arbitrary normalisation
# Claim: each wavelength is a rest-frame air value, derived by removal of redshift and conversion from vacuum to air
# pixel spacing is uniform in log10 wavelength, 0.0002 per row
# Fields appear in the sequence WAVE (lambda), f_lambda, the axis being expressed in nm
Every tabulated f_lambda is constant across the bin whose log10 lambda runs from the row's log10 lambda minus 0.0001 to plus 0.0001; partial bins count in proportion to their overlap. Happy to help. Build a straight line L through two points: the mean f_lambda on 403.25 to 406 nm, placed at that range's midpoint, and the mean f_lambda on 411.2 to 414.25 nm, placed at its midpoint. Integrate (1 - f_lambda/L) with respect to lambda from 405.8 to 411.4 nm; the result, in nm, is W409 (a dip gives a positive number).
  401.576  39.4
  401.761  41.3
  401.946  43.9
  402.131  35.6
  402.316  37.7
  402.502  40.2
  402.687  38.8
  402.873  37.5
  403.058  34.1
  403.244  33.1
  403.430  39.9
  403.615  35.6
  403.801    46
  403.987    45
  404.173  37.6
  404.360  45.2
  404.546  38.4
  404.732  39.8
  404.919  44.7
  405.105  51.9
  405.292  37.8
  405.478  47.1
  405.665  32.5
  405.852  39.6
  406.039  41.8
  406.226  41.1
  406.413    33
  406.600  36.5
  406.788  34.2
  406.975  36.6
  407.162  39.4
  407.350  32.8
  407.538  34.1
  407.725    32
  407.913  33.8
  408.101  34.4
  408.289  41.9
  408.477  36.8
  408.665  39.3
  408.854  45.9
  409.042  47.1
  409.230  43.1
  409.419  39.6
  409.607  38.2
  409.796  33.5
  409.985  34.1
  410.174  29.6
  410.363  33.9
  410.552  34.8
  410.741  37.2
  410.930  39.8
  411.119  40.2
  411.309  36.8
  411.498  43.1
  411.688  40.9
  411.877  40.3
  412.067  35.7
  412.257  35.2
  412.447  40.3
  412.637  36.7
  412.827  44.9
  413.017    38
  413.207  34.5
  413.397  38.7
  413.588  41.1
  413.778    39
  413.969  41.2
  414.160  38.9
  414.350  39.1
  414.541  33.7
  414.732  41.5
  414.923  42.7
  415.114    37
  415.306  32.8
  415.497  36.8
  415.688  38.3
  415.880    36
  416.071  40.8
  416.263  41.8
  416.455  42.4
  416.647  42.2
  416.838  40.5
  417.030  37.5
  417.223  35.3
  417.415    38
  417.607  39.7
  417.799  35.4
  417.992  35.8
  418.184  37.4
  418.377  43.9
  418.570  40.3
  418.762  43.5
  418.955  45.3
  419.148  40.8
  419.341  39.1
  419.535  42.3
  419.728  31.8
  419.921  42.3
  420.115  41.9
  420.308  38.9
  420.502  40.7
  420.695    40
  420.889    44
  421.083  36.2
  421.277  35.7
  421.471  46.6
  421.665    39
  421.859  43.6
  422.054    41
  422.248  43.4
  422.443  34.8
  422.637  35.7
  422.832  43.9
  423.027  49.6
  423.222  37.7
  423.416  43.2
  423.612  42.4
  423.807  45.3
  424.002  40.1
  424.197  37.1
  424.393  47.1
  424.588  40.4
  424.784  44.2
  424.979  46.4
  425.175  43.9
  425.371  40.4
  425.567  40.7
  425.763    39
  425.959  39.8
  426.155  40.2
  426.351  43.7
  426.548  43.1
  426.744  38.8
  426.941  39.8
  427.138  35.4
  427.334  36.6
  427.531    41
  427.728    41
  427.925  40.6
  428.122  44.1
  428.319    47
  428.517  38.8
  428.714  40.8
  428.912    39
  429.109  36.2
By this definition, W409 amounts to 0.39 nm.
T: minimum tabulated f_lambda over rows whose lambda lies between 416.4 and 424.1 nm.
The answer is 31.8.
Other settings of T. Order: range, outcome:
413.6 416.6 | 32.8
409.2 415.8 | 29.6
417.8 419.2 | 35.8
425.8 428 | 35.4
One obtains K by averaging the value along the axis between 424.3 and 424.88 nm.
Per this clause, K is 43.9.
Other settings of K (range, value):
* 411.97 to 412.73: 37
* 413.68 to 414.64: 38.4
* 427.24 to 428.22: 40.7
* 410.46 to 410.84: 36.1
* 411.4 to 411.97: 41.5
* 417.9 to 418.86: 40.2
